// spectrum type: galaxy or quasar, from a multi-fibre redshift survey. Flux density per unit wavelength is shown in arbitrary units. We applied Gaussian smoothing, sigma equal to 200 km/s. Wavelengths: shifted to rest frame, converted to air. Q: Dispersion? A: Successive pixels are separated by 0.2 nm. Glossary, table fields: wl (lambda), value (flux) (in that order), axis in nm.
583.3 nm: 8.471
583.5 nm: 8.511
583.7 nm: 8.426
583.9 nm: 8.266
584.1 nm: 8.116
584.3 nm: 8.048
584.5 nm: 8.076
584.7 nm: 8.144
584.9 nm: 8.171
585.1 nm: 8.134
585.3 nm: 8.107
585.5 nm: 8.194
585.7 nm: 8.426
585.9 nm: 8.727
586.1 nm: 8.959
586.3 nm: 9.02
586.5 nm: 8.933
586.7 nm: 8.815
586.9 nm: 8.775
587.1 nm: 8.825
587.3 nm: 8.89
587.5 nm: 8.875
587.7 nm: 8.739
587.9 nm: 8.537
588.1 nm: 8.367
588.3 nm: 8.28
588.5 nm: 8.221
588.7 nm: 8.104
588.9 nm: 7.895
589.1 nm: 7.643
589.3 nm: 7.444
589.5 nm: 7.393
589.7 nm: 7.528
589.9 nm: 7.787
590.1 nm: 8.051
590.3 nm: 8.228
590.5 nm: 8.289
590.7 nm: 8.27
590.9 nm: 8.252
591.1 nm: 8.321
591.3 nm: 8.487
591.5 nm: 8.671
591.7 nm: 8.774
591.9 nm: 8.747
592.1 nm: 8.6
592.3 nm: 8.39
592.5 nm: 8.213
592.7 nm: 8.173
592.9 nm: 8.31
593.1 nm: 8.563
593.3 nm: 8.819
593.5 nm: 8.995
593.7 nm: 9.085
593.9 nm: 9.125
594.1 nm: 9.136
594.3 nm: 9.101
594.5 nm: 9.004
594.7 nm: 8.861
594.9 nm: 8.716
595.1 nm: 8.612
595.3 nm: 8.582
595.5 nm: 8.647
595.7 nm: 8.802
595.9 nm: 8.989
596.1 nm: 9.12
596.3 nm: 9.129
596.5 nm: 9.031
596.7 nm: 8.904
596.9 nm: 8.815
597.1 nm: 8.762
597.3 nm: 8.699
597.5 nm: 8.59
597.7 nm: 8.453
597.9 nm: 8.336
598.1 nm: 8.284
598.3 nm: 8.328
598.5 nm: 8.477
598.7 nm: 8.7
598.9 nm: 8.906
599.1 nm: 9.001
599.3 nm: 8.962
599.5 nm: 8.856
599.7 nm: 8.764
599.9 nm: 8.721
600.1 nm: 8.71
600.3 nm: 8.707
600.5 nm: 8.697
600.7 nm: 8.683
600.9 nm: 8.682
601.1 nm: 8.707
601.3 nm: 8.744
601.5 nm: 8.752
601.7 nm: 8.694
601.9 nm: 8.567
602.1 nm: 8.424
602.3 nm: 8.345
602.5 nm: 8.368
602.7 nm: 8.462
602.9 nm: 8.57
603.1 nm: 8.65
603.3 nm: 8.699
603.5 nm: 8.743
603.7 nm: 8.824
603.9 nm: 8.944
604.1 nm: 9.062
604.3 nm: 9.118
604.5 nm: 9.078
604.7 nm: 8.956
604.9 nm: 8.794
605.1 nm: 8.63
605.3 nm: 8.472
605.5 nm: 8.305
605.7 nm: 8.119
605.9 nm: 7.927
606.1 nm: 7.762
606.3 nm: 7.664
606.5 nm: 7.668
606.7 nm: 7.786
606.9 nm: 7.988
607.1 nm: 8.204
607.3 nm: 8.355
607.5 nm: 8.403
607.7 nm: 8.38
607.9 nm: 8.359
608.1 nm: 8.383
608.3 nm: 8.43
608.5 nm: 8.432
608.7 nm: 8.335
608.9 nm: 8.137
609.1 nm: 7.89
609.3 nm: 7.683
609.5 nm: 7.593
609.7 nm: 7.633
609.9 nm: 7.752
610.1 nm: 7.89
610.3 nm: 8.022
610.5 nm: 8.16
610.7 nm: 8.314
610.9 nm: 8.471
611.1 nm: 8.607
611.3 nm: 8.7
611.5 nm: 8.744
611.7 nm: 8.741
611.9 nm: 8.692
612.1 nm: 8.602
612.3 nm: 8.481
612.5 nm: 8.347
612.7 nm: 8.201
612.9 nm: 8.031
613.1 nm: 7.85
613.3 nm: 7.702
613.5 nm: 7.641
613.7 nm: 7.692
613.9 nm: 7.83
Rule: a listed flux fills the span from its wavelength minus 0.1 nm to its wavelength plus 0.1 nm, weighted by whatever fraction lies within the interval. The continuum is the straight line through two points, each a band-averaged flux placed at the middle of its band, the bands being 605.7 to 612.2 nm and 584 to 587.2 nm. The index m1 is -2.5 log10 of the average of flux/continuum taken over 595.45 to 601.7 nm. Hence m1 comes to -0.06 mag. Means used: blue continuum 8.47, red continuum 8.18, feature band 8.74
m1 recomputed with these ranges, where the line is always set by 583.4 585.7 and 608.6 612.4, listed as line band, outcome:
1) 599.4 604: -0.057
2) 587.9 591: 0.028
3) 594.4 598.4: -0.066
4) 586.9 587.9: -0.075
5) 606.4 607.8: 0.016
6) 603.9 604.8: -0.102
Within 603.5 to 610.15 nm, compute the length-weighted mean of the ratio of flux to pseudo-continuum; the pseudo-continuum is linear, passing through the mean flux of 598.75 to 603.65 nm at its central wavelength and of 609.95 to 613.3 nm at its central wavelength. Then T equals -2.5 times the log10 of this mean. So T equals 0.03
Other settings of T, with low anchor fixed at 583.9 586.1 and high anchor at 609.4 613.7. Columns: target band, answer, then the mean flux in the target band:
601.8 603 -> -0.03 mag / 8.46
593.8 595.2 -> -0.09 mag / 8.94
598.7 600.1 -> -0.08 mag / 8.85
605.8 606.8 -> 0.06 mag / 7.76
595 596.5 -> -0.08 mag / 8.85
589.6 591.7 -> 0.00 mag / 8.22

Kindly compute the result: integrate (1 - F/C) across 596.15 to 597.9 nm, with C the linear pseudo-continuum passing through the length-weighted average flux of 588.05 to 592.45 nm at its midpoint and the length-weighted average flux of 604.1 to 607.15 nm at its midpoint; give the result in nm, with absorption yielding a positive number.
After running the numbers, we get -0.12 nm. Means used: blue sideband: 8.17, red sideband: 8.32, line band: 8.78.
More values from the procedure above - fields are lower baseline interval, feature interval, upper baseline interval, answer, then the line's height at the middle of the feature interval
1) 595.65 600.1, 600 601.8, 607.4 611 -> -0.03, 8.59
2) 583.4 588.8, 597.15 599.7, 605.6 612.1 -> -0.10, 8.31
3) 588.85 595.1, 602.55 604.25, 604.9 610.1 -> -0.12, 8.19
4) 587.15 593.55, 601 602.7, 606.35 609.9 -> -0.08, 8.16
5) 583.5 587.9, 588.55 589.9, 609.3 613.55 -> 0.12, 8.47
